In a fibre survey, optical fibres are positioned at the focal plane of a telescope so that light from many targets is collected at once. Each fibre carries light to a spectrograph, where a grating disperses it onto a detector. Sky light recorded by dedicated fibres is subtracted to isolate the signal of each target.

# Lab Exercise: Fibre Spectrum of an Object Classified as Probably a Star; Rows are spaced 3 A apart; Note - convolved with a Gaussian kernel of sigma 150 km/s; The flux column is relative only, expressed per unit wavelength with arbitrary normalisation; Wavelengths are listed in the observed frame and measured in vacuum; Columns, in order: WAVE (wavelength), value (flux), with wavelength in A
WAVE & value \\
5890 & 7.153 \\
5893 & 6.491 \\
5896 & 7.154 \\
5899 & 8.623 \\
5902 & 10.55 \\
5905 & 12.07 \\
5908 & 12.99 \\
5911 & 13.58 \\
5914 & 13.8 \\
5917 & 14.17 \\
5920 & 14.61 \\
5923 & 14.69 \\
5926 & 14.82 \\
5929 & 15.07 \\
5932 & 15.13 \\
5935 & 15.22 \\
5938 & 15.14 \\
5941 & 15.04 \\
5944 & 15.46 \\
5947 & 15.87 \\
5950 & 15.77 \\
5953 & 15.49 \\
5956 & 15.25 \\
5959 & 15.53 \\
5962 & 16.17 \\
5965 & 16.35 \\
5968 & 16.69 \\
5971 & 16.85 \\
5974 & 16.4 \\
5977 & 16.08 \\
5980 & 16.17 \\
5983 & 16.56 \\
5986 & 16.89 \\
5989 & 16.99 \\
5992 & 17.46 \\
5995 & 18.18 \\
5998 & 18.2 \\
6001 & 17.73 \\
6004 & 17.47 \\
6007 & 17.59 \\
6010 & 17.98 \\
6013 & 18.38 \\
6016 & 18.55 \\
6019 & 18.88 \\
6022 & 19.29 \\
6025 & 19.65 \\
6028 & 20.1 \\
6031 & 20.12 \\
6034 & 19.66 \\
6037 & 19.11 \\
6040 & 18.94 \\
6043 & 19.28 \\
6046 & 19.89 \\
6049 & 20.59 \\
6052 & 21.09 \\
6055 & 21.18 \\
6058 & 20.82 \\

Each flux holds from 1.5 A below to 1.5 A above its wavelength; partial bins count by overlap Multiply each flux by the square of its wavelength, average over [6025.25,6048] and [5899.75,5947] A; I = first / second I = 1.4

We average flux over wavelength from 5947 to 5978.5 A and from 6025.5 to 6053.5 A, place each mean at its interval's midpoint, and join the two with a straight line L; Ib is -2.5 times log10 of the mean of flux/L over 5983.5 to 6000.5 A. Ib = 0.00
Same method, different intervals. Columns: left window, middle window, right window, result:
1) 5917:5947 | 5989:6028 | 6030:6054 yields 0.01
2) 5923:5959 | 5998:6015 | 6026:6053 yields 0.03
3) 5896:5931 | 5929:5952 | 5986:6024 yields -0.07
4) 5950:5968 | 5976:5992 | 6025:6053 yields 0.03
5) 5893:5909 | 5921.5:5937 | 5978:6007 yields -0.23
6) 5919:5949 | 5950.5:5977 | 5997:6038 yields 0.02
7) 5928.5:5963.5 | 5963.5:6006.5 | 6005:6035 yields 0.02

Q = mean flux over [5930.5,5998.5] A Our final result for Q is 16.2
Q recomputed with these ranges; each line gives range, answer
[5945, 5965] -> 15.7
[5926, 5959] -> 15.3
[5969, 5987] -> 16.5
